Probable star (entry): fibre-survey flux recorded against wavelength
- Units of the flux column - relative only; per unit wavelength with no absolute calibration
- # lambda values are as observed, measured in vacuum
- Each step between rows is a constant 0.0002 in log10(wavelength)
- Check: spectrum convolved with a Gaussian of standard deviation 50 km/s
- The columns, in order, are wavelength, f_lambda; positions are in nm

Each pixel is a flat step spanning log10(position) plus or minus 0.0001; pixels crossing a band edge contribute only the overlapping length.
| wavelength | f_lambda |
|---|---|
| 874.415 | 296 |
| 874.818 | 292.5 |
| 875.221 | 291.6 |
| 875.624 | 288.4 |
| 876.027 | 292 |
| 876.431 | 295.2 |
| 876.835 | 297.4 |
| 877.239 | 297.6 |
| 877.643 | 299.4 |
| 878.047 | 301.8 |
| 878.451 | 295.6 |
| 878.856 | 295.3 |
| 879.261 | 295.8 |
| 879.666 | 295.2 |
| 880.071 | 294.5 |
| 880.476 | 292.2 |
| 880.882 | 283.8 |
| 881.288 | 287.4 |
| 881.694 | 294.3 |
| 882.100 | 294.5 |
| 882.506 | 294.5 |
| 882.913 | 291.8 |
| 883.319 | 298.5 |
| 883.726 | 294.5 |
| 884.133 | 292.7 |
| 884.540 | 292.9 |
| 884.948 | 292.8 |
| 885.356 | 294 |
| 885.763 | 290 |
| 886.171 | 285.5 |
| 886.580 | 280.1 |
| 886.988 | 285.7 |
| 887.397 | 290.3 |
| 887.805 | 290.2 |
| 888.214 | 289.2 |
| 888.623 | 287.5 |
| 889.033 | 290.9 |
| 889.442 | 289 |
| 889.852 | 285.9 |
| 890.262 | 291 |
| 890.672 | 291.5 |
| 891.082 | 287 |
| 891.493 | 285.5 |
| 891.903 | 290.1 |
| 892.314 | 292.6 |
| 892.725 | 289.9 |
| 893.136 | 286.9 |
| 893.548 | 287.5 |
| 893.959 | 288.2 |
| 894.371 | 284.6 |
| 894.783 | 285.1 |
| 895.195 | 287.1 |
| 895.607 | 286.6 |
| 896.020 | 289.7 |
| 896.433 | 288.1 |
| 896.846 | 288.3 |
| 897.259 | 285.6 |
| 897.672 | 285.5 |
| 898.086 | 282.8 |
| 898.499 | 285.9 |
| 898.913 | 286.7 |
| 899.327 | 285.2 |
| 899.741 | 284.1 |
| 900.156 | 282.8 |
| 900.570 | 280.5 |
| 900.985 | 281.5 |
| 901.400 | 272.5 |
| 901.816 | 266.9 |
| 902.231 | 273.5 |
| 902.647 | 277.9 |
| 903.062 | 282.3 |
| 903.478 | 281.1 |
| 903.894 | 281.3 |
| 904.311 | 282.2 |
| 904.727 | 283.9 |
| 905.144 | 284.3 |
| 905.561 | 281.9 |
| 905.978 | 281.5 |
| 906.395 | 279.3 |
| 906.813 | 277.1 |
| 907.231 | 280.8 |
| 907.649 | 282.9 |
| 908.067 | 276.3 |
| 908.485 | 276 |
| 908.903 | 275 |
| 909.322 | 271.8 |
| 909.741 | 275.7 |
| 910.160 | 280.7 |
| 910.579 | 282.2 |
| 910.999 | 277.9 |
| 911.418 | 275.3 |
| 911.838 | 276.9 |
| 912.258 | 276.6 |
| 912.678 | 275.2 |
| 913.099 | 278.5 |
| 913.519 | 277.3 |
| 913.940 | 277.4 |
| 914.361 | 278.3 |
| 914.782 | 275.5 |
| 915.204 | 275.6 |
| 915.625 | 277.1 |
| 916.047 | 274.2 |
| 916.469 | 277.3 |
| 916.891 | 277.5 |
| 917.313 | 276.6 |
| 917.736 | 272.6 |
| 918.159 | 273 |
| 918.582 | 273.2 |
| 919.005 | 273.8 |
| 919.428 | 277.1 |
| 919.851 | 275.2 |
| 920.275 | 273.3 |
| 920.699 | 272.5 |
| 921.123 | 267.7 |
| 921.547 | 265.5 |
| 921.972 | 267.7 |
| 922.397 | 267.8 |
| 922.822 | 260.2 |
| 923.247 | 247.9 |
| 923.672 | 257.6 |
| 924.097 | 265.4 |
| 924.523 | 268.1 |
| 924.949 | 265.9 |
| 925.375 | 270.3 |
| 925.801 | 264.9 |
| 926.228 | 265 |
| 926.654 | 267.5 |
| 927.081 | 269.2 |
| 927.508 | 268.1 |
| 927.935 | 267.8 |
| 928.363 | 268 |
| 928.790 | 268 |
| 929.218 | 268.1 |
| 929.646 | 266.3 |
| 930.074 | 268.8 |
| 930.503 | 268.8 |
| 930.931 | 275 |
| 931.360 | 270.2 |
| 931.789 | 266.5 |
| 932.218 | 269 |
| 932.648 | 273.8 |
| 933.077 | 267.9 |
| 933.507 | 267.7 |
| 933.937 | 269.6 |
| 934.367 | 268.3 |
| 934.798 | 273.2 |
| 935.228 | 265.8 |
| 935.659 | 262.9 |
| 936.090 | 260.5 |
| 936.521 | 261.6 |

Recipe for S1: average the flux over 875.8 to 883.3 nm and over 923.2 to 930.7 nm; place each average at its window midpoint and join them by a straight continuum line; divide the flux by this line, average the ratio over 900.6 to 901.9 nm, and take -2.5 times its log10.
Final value 0.03 mag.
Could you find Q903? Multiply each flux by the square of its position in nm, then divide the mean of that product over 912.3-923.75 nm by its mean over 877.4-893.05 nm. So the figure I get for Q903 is 1.00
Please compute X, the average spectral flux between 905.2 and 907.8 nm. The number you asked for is 281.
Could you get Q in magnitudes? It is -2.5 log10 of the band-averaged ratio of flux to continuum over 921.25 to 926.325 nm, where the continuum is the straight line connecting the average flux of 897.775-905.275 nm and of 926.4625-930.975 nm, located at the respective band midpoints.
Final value 0.03 mag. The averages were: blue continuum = 281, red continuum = 268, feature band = 264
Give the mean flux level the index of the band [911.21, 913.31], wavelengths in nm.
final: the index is 277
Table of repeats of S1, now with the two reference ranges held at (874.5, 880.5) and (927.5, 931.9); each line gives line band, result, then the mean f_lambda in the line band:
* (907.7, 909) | 0.01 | 277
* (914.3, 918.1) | 0.00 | 276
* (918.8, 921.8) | 0.01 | 272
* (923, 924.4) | 0.06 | 258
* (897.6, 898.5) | 0.00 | 284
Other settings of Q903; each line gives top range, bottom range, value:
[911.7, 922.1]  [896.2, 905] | 1.01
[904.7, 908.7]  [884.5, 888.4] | 1.01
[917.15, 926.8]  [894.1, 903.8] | 1.00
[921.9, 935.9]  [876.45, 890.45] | 1.01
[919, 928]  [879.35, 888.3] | 1.00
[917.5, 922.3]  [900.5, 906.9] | 1.01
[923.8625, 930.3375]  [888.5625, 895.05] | 1.00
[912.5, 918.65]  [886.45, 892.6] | 1.01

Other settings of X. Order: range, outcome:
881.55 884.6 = 294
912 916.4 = 277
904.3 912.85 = 279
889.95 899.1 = 288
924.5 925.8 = 268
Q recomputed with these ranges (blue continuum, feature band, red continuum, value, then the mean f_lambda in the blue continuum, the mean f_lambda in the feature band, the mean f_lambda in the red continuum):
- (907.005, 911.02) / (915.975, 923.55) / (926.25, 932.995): 0.01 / 278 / 270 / 269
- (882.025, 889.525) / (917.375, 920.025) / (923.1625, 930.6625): -0.01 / 291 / 274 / 266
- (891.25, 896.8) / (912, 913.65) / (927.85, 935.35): 0.01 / 288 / 277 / 269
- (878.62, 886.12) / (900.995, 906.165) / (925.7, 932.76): 0.01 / 293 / 279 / 269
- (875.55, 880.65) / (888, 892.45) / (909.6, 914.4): 0.00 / 296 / 289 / 278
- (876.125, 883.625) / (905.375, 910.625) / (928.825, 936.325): 0.01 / 295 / 278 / 268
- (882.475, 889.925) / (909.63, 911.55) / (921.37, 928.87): -0.02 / 290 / 279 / 265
